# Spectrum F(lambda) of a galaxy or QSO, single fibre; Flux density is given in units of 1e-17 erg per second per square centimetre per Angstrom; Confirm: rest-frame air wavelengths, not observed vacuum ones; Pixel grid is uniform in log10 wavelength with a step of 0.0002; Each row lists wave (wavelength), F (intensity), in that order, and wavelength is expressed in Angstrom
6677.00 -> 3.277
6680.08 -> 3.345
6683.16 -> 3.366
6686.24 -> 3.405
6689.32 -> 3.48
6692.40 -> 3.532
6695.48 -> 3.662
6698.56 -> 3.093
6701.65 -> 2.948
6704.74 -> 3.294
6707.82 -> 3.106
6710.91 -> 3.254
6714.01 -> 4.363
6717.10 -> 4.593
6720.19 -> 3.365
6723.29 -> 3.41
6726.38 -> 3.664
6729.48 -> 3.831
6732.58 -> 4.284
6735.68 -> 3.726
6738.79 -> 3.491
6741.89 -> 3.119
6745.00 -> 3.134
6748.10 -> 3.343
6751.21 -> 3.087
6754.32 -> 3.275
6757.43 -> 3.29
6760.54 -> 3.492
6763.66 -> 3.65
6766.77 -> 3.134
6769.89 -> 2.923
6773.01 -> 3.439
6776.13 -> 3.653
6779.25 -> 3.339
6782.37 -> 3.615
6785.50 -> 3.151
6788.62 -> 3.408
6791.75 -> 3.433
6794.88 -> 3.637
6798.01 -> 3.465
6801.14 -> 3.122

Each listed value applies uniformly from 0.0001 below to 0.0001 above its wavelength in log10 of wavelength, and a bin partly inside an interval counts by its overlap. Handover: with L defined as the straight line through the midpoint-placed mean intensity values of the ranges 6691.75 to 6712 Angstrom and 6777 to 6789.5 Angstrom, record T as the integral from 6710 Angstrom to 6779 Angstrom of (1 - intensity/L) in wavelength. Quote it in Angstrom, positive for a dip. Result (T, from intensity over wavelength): -4.0 Angstrom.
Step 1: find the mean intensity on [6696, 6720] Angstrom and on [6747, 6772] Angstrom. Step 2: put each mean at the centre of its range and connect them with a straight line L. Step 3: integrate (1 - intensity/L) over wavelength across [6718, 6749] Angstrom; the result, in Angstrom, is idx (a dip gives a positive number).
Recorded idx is -1.5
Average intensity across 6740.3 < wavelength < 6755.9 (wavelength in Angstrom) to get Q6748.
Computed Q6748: 3.19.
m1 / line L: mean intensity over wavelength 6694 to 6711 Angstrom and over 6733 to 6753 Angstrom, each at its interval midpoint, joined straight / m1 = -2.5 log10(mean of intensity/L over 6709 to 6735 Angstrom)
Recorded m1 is -0.16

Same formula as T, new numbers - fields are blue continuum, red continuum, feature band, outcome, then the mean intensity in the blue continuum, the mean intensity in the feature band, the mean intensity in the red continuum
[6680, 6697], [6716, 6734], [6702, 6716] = 0.7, 3.47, 3.49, 3.84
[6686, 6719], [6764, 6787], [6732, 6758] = 0.2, 3.52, 3.39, 3.34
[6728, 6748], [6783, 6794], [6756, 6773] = 0.8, 3.58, 3.31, 3.37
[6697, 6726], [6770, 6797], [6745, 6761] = 0.9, 3.5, 3.27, 3.43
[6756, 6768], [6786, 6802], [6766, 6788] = 0.5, 3.4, 3.33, 3.41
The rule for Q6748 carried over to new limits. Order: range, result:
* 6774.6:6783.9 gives 3.54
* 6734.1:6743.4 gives 3.45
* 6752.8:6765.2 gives 3.43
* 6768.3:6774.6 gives 3.18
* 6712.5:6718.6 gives 4.48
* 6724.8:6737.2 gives 3.88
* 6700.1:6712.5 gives 3.15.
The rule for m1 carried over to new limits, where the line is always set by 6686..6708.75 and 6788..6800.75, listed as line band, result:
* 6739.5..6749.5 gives 0.05 mag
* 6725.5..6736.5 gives -0.16 mag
